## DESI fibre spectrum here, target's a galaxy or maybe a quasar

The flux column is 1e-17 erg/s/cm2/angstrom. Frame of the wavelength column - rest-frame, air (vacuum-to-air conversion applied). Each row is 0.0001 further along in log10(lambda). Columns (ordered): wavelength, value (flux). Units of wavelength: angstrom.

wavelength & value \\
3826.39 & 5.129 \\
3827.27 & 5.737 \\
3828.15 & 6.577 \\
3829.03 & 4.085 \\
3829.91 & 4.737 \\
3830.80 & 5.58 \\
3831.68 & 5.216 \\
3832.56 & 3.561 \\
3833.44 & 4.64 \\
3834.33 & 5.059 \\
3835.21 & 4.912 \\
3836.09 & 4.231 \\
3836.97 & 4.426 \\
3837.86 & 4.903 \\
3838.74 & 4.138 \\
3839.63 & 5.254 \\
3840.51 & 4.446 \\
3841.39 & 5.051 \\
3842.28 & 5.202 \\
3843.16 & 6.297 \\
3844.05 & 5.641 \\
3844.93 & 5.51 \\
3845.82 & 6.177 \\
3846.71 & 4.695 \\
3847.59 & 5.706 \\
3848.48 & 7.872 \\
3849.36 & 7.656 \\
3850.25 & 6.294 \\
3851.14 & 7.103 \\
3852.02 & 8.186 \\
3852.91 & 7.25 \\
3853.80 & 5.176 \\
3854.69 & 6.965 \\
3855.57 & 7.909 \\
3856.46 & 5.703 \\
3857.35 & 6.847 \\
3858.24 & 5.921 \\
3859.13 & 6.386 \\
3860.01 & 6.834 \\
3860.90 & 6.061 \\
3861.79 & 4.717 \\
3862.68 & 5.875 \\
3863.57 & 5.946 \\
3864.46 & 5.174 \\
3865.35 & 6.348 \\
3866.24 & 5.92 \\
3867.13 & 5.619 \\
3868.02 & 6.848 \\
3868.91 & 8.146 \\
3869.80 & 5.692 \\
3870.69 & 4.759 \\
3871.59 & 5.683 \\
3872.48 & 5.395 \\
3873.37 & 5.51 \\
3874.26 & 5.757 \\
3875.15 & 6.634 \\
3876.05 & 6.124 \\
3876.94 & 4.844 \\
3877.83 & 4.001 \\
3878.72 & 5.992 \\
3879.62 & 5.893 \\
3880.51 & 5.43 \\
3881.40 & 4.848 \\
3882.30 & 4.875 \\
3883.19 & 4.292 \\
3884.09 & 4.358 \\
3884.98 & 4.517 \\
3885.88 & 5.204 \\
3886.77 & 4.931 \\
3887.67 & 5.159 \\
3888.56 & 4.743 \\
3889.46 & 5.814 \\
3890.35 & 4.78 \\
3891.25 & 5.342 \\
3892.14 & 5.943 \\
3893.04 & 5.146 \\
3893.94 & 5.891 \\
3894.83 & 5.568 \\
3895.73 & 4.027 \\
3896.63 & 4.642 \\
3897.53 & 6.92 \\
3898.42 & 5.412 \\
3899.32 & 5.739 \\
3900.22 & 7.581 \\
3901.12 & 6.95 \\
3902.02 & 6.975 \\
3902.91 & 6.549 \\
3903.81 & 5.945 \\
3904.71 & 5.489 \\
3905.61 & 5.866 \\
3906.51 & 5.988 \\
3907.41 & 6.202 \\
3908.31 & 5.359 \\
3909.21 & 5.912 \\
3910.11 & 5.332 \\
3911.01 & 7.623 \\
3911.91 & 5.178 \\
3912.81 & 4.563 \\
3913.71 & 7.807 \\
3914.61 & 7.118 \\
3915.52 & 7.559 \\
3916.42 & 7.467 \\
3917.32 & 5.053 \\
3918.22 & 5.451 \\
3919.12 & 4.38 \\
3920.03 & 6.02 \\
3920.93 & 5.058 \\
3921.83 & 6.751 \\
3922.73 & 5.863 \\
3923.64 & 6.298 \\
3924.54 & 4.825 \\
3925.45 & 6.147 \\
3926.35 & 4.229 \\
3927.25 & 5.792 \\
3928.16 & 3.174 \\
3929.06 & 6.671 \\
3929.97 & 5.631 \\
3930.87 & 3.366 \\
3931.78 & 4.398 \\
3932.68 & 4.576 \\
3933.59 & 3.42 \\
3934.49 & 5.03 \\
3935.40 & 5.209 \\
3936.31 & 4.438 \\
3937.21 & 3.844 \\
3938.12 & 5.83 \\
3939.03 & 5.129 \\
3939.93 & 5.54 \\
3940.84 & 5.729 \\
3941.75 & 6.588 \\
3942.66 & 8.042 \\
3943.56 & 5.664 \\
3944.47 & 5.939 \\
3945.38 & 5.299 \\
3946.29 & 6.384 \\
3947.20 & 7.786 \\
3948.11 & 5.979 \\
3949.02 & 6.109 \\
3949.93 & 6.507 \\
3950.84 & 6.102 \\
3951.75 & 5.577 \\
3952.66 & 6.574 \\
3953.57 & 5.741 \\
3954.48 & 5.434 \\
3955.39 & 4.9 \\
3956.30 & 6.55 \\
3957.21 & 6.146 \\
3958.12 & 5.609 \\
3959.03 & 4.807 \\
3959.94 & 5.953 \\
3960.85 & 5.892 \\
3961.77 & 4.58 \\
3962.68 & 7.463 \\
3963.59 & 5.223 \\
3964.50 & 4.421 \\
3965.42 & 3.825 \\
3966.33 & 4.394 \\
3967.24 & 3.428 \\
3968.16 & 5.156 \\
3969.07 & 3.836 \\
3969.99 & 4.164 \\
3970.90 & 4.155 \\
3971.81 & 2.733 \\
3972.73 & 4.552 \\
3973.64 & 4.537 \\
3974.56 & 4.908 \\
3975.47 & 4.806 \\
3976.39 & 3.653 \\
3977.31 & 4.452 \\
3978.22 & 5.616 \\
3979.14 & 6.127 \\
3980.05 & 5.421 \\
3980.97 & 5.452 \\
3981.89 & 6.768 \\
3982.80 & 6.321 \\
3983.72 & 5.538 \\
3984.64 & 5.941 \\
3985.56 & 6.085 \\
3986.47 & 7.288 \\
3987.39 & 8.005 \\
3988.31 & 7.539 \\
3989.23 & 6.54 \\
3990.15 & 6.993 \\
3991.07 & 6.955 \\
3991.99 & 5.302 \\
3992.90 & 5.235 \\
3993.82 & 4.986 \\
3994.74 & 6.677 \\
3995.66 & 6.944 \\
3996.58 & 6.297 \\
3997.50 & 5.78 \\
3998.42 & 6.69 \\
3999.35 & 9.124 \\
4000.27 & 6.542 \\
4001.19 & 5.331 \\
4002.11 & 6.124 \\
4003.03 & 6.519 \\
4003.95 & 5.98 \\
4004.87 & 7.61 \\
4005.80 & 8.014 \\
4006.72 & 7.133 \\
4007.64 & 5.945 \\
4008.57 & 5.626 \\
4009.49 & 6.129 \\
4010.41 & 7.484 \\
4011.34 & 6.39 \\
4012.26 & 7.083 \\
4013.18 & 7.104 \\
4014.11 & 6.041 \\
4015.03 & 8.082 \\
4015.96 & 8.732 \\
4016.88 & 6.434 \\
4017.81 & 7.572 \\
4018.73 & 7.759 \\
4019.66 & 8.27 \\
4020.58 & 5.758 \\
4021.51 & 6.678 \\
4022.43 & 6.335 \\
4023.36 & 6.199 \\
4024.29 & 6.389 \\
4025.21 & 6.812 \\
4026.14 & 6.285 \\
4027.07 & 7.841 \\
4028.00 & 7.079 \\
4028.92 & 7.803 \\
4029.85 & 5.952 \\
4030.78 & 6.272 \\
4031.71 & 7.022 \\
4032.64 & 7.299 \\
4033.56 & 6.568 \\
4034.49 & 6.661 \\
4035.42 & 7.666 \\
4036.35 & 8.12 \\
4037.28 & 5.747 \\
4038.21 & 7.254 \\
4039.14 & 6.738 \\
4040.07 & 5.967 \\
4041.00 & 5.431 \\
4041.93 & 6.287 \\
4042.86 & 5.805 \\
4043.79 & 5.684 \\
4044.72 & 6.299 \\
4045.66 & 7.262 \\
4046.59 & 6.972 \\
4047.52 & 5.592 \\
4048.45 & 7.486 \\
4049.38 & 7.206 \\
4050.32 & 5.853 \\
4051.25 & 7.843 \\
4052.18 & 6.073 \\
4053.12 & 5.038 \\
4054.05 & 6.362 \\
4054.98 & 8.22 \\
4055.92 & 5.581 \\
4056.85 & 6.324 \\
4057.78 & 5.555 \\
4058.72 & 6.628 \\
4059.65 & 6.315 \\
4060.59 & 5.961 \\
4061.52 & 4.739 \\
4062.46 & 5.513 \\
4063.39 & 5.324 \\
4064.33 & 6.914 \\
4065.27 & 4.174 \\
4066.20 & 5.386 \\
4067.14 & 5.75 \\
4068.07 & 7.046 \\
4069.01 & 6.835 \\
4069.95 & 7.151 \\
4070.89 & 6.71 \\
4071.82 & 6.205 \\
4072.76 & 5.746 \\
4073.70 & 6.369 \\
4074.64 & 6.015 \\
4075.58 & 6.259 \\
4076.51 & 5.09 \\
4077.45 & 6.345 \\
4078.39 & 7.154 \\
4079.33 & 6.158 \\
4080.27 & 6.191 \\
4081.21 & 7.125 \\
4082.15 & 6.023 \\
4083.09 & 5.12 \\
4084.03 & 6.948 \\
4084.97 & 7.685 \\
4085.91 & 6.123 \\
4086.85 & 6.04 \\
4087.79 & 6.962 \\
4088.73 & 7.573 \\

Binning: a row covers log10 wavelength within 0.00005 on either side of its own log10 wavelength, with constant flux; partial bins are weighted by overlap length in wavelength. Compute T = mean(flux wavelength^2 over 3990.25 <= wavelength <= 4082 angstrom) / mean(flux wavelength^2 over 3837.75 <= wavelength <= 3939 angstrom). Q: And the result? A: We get 1.23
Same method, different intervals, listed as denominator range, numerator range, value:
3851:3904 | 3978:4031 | 1.22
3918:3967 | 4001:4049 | 1.28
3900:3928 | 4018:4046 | 1.19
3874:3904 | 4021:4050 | 1.31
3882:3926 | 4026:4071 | 1.21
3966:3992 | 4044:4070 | 1.20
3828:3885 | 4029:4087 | 1.24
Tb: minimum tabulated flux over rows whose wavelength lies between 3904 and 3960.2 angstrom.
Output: 3.174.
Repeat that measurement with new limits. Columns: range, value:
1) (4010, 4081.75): 4.174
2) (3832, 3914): 3.561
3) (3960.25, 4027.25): 2.733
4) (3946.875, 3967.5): 3.428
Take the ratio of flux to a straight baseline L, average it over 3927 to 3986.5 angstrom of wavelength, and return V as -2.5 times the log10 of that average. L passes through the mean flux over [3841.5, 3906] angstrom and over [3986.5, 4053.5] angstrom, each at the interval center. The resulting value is 0.19 mag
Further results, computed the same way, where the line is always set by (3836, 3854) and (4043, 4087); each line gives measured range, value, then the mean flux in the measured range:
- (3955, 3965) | 0.08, 5.59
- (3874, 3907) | 0.07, 5.52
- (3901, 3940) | 0.07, 5.58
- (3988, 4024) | -0.10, 6.71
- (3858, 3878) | 0.00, 5.86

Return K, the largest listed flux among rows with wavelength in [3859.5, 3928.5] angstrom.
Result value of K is 8.146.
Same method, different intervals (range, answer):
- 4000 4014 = 8.014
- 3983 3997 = 8.005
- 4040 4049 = 7.486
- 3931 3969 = 8.042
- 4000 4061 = 8.732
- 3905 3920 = 7.807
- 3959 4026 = 9.124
